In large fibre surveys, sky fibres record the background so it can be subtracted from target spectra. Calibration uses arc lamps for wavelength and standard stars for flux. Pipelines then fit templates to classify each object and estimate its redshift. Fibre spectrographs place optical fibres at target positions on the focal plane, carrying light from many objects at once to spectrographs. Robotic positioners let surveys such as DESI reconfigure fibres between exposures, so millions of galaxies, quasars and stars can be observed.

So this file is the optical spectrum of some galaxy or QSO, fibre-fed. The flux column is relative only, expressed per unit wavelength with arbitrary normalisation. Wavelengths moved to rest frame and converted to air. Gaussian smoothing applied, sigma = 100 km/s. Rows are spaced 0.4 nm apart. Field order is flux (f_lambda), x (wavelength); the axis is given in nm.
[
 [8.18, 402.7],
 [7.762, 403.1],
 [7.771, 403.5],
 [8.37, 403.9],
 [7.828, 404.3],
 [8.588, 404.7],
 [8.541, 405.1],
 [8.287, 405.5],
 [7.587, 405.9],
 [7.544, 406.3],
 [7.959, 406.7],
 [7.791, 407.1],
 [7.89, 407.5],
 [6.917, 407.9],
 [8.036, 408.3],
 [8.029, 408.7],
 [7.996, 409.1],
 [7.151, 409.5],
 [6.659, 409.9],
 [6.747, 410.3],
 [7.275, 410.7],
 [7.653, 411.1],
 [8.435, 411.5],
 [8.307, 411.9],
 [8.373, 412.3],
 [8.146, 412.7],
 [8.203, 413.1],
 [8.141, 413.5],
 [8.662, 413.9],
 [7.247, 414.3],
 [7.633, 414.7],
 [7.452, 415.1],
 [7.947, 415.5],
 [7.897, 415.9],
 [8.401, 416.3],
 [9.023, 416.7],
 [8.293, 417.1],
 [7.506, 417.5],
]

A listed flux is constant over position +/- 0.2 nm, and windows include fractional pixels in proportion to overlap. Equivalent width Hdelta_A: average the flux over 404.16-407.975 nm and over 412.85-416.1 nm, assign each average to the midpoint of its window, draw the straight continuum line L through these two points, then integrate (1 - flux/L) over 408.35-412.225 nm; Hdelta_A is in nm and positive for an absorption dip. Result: 0.141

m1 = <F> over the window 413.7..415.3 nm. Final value 7.75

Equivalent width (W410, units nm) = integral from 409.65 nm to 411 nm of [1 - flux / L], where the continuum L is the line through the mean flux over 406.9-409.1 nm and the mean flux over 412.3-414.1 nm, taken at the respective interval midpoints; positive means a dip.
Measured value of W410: 0.18 nm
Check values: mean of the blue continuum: 7.76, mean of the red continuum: 8.3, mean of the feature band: 6.96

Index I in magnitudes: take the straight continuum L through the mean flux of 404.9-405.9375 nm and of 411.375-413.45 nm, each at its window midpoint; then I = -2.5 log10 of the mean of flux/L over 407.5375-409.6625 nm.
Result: 0.08 mag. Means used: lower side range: 8.22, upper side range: 8.28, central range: 7.65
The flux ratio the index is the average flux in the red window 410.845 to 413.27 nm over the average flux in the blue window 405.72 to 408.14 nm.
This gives 1.07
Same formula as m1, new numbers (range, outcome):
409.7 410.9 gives 6.89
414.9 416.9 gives 8.14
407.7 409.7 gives 7.63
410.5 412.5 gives 8.01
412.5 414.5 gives 8.08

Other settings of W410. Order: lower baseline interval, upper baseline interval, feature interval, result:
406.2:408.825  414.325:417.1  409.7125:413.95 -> 0.02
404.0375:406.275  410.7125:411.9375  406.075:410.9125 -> 0.33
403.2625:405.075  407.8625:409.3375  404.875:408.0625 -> 0.06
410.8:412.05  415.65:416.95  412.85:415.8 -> 0.13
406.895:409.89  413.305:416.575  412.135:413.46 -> -0.06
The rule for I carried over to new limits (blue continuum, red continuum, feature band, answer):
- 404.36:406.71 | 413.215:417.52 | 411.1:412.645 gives -0.03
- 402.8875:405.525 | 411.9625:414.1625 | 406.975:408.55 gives 0.07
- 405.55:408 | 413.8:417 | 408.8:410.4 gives 0.08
